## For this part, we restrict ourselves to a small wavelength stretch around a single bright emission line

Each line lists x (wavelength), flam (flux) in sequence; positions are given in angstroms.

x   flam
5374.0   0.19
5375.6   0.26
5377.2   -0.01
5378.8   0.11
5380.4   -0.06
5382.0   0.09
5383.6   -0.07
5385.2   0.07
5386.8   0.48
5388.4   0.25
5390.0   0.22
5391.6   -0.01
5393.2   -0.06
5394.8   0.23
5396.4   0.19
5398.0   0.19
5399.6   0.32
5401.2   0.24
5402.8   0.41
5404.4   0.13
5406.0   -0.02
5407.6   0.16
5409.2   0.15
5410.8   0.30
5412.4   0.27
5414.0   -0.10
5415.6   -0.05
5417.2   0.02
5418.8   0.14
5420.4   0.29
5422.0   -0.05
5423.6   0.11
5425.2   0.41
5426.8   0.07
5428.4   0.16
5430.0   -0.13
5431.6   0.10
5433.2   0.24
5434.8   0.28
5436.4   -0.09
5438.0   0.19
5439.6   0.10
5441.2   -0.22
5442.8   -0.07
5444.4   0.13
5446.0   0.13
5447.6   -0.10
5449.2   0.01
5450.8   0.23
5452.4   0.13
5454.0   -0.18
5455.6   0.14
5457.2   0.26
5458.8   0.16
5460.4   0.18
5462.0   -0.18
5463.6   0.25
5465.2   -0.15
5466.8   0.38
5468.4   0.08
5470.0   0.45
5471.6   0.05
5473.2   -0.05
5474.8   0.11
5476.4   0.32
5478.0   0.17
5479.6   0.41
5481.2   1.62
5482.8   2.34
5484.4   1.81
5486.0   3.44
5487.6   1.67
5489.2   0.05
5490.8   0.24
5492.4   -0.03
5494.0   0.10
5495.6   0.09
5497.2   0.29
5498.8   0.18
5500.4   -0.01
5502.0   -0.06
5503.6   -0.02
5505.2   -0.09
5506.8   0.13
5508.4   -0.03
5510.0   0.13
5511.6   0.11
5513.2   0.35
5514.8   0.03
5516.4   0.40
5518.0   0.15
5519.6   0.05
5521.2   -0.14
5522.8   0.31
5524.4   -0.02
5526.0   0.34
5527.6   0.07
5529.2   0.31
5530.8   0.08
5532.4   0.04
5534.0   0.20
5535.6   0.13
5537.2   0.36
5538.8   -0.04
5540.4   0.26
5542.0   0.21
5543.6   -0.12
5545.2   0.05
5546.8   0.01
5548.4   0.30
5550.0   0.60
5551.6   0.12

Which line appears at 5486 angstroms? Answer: [O II] 3727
